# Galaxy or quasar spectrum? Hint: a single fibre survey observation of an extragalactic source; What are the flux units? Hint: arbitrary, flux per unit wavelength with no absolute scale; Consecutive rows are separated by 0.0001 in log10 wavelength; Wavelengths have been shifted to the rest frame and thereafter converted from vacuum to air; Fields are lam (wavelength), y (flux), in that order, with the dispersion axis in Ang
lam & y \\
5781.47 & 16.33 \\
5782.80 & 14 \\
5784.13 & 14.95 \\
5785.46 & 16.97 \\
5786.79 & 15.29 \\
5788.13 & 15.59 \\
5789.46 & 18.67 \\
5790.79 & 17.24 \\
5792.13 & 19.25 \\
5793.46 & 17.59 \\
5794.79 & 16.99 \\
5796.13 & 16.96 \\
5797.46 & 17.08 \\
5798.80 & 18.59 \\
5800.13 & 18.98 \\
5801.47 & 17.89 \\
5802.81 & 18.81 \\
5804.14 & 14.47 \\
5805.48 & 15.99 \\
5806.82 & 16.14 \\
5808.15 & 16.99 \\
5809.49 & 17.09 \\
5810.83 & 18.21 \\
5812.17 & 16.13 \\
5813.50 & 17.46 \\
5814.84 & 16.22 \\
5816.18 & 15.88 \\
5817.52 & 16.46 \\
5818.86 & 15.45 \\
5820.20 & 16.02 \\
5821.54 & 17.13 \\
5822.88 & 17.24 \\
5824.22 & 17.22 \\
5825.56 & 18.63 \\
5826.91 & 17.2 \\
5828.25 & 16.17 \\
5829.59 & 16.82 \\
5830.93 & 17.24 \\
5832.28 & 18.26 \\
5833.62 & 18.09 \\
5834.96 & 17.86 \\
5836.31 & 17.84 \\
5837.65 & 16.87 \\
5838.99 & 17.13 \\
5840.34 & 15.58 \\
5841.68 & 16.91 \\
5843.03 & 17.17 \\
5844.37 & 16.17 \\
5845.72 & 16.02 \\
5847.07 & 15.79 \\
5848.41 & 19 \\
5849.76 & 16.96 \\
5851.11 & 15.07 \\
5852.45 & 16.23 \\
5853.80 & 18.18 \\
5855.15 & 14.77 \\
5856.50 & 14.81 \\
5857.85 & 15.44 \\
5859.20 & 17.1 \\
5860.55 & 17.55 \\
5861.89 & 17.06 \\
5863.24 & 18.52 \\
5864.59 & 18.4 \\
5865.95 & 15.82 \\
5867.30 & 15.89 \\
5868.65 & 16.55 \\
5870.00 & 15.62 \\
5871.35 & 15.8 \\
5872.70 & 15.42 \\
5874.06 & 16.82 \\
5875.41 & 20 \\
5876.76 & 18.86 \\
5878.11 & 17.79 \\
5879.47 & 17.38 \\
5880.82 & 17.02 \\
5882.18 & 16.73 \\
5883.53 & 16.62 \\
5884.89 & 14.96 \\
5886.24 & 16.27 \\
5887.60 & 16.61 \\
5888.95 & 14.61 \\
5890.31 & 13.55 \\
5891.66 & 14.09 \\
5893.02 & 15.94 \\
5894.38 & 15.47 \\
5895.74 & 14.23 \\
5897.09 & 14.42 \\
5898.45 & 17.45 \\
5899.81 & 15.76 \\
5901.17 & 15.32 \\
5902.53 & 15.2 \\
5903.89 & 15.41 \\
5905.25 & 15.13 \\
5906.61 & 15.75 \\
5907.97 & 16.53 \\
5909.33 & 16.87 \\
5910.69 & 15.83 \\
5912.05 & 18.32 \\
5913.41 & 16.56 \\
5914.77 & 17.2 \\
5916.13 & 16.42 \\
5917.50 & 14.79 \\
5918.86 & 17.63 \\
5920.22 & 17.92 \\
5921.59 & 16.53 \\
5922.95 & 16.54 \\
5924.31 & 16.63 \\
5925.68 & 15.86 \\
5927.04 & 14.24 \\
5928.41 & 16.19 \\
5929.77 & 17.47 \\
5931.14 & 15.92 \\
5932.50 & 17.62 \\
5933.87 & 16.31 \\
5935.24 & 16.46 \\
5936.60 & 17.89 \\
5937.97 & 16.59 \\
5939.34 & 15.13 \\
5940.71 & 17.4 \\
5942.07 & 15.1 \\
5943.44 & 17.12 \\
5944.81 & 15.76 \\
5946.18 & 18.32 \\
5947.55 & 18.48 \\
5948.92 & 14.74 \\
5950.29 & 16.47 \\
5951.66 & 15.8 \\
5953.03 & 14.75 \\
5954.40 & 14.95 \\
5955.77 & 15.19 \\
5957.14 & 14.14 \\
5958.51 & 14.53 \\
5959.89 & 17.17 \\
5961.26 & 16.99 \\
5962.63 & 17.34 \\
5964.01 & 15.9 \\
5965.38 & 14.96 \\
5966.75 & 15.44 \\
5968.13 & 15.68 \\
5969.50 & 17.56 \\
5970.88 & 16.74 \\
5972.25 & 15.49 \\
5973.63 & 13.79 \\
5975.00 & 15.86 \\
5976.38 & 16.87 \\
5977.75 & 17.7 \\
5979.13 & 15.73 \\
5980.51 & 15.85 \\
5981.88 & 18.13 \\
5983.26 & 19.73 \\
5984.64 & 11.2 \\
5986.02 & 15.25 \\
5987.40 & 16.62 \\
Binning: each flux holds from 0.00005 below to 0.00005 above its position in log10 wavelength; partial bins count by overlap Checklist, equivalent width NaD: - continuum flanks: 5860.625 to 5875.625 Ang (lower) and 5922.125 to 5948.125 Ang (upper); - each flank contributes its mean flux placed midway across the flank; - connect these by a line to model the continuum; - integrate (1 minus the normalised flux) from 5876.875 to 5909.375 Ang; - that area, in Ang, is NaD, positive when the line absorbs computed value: 1.77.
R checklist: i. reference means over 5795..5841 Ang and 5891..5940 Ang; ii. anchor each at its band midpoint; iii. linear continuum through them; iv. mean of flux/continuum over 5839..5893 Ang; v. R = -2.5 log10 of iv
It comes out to 0.008 mag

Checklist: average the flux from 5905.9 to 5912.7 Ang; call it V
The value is 16.7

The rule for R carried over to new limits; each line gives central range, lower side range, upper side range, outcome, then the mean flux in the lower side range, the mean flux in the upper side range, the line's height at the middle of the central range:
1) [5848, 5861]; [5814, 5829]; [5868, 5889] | 0.020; 16.7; 16.8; 16.7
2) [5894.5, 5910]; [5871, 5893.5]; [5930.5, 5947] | 0.058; 16.4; 16.7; 16.5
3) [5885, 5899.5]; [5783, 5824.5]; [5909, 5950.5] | 0.096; 16.9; 16.6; 16.7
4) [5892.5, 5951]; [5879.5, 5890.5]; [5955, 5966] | -0.028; 16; 15.8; 15.9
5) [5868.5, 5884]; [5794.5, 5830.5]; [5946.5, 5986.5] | -0.034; 17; 16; 16.6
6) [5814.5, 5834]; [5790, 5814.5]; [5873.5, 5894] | 0.010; 17.3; 16.5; 17.1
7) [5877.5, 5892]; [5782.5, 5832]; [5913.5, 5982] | 0.037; 16.9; 16.3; 16.6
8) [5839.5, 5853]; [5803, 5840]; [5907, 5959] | 0.018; 16.9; 16.3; 16.8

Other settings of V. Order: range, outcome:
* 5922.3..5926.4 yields 16.3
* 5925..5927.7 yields 15.1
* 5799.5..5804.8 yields 17.5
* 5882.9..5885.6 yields 15.8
